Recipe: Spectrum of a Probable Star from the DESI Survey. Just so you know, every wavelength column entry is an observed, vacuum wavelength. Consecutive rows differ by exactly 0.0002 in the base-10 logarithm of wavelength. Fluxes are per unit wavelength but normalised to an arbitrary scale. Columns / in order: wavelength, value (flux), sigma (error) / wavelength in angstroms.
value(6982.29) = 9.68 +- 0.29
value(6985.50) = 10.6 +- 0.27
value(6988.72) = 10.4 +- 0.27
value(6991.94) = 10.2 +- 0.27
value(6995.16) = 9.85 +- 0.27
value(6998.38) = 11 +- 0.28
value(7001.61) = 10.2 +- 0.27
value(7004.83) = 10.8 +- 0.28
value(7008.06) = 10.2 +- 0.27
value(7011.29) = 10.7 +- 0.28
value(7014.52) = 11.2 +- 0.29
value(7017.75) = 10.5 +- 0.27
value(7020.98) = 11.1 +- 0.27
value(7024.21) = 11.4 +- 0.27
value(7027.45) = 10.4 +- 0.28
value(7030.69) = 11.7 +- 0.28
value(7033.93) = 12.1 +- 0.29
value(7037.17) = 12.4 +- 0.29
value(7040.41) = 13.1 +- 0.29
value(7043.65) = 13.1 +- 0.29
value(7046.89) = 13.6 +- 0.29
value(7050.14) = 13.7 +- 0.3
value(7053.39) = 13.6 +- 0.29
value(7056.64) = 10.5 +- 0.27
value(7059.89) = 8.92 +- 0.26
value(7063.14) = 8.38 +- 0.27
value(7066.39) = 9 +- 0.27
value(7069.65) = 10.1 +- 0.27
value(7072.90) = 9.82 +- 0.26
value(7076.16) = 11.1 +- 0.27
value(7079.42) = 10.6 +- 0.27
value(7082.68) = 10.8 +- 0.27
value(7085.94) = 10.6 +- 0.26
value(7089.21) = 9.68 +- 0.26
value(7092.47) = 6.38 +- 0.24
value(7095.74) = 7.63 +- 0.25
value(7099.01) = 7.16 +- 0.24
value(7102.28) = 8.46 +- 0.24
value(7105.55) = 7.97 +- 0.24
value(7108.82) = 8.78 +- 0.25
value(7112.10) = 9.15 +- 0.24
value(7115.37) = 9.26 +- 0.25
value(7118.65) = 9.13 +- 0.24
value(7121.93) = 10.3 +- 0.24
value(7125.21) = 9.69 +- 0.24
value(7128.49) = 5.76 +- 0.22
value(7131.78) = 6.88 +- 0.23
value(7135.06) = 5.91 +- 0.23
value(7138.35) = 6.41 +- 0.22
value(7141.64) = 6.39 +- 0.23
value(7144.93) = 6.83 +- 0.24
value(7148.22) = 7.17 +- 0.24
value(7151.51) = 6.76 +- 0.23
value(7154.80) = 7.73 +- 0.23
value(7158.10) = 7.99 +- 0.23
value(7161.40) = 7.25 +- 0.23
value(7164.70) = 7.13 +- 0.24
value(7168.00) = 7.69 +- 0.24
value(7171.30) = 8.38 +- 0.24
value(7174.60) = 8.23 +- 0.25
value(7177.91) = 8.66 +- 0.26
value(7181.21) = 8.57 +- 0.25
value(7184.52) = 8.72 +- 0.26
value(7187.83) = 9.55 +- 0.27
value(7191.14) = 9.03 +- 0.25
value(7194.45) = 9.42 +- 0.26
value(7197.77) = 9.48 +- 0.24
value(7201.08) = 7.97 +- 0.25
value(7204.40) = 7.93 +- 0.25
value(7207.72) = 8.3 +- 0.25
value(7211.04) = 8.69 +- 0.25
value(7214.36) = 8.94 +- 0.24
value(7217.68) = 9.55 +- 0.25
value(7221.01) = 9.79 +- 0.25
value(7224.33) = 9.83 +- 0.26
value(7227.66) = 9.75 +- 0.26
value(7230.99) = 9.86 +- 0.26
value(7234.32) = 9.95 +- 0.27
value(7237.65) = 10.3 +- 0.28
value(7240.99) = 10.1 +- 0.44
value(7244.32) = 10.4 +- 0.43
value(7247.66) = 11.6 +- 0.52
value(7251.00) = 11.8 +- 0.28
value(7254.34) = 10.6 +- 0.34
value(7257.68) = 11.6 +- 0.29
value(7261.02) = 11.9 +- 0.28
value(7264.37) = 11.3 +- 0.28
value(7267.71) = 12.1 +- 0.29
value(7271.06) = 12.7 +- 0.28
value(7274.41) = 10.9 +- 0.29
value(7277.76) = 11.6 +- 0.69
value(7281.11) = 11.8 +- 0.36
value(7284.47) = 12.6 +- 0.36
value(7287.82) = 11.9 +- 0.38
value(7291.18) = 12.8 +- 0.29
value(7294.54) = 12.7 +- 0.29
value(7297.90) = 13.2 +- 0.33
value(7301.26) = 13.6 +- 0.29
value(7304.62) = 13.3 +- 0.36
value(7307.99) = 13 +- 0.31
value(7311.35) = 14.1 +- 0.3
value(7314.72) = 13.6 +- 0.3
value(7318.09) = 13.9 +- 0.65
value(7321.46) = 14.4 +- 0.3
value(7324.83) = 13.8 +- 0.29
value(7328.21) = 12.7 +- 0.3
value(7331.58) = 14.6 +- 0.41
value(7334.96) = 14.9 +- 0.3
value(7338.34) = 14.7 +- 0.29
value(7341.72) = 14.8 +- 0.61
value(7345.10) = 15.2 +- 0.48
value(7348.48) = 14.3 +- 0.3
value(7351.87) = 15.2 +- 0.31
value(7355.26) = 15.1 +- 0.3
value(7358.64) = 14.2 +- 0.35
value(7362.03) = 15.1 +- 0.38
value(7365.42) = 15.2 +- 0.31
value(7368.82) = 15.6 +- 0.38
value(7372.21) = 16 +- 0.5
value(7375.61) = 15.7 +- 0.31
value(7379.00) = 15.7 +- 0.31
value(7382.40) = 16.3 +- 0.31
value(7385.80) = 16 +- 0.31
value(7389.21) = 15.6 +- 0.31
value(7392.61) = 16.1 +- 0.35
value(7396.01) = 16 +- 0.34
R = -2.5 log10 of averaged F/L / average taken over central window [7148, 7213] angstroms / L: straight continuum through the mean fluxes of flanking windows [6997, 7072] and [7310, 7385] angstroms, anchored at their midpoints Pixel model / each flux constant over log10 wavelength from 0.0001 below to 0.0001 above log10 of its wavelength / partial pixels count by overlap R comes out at 0.482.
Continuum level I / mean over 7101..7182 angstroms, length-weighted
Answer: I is 7.85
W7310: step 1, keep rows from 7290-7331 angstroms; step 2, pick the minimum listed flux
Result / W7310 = 12.7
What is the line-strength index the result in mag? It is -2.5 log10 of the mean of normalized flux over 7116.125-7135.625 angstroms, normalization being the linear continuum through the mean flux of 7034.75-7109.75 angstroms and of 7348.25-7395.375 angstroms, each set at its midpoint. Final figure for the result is 0.35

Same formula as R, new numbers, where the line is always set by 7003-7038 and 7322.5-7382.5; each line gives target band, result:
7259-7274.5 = 0.17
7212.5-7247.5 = 0.34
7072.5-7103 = 0.27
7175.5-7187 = 0.43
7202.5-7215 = 0.49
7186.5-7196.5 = 0.37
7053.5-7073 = 0.19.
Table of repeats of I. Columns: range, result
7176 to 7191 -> 8.88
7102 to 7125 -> 9.08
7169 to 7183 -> 8.43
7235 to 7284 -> 11.3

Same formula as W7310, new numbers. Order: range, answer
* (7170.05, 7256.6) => 7.93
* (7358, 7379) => 14.2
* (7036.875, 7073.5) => 8.38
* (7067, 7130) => 5.76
